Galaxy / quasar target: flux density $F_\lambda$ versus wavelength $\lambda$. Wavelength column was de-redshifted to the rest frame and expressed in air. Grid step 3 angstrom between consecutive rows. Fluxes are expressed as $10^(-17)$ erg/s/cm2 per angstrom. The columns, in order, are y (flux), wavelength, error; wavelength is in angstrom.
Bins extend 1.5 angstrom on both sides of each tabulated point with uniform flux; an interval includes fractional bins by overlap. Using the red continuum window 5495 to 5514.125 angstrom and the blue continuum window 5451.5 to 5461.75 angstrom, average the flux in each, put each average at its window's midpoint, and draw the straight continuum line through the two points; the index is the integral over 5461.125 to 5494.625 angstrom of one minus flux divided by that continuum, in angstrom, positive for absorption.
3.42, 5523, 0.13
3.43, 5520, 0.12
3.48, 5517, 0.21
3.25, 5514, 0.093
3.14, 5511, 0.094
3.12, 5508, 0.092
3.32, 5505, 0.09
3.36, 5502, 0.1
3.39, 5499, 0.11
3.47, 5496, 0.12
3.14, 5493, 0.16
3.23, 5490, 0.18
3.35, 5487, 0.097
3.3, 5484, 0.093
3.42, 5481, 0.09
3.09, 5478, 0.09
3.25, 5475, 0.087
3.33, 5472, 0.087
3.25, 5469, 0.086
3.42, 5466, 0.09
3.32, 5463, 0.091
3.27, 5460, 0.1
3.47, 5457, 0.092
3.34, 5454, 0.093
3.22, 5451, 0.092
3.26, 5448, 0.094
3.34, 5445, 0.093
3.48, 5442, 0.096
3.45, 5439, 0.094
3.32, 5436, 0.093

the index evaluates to 0.39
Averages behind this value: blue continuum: 3.35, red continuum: 3.29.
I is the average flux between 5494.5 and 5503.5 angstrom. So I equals 3.41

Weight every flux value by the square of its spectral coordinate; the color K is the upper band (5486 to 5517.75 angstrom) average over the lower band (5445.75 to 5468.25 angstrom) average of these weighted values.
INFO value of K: 1.01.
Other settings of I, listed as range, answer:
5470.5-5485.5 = 3.28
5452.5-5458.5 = 3.4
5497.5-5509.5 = 3.3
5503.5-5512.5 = 3.19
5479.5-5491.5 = 3.32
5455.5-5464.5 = 3.35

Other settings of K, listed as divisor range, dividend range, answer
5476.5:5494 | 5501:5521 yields 1.02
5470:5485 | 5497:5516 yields 1.01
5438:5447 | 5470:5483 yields 0.97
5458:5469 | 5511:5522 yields 1.03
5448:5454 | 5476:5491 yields 1.02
